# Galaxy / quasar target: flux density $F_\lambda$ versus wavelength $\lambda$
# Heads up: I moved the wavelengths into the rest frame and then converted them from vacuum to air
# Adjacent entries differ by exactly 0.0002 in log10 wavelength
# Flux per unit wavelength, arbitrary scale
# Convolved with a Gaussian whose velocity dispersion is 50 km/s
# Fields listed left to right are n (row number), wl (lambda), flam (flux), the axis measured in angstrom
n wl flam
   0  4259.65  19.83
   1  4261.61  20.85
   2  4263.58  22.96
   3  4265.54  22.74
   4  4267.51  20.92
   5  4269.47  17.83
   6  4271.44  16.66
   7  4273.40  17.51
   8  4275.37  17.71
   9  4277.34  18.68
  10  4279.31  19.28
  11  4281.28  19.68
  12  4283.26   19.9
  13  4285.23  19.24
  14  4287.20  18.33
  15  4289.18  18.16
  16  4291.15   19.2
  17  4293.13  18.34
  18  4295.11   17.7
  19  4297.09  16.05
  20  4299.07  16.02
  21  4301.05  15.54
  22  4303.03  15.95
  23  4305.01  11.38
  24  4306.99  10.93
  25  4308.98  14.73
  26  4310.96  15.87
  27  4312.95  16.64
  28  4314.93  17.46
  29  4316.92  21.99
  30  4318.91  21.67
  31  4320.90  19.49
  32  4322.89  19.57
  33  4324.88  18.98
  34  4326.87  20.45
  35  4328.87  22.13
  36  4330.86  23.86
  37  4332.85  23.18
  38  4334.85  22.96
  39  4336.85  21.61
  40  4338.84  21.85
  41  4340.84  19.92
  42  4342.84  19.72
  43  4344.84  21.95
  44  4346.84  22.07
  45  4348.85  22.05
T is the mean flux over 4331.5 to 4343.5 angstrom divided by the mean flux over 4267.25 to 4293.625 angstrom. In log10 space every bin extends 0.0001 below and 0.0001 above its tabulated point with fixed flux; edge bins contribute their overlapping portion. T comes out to 1.2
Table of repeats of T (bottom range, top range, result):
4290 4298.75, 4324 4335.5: 1.24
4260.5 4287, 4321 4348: 1.09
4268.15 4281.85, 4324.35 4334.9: 1.20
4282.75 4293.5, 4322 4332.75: 1.12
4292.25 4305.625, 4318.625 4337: 1.34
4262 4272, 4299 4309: 0.68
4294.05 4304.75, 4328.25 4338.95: 1.42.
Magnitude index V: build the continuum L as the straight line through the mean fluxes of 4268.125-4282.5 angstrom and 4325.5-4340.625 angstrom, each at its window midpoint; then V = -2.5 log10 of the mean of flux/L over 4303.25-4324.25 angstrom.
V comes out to 0.22 mag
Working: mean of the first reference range 18.3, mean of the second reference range 22.1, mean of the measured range 17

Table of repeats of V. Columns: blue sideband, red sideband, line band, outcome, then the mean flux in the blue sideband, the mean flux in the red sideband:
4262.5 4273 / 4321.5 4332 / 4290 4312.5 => 0.30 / 20.1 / 21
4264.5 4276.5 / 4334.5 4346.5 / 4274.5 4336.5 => 0.09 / 18.9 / 21.3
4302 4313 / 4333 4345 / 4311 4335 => -0.16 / 14.1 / 21.4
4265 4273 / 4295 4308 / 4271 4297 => -0.09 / 19.2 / 14.6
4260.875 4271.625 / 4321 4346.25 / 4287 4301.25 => 0.19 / 20.6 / 21.3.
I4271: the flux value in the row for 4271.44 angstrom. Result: 16.66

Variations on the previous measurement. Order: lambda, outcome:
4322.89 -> 19.57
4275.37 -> 17.71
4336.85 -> 21.61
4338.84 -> 21.85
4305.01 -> 11.38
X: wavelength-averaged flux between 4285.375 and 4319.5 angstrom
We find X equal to 16.8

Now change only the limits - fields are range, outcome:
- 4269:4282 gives 18.2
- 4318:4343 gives 21.2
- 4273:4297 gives 18.6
